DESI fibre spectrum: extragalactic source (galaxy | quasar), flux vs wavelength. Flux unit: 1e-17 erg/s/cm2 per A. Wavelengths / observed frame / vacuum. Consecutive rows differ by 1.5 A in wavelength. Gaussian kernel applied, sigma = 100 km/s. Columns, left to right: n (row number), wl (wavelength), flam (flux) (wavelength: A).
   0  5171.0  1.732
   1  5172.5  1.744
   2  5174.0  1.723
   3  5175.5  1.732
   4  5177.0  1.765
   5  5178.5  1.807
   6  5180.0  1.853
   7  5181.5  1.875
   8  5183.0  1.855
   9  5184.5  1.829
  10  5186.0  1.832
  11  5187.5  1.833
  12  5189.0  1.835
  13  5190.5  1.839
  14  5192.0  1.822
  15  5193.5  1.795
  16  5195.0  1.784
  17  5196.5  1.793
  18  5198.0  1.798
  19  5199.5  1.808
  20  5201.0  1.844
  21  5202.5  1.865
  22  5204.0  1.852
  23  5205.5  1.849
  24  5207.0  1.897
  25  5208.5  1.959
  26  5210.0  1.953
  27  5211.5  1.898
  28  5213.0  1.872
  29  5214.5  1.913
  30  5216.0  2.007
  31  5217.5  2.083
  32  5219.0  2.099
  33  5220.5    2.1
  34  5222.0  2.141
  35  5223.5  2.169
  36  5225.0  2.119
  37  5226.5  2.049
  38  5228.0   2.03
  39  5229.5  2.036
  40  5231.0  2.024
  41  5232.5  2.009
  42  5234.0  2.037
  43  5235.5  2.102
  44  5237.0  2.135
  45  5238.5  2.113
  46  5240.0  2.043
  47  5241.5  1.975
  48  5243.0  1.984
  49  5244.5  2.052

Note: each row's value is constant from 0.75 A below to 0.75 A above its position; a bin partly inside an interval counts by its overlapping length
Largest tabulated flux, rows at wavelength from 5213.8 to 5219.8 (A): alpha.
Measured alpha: 2.099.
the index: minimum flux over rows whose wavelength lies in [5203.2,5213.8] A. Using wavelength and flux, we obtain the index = 1.849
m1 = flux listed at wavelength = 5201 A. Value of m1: 1.844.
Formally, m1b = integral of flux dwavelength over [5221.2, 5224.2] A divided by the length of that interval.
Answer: 2.15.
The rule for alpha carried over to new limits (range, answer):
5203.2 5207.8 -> 1.897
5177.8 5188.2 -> 1.875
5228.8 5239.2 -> 2.135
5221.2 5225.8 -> 2.169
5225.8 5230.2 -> 2.049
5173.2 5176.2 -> 1.732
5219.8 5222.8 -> 2.141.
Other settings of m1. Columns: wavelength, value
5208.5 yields 1.959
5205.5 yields 1.849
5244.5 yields 2.052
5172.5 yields 1.744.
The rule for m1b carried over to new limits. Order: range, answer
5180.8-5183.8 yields 1.86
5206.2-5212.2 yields 1.93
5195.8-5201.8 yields 1.81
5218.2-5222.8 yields 2.11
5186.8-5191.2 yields 1.84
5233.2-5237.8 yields 2.09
